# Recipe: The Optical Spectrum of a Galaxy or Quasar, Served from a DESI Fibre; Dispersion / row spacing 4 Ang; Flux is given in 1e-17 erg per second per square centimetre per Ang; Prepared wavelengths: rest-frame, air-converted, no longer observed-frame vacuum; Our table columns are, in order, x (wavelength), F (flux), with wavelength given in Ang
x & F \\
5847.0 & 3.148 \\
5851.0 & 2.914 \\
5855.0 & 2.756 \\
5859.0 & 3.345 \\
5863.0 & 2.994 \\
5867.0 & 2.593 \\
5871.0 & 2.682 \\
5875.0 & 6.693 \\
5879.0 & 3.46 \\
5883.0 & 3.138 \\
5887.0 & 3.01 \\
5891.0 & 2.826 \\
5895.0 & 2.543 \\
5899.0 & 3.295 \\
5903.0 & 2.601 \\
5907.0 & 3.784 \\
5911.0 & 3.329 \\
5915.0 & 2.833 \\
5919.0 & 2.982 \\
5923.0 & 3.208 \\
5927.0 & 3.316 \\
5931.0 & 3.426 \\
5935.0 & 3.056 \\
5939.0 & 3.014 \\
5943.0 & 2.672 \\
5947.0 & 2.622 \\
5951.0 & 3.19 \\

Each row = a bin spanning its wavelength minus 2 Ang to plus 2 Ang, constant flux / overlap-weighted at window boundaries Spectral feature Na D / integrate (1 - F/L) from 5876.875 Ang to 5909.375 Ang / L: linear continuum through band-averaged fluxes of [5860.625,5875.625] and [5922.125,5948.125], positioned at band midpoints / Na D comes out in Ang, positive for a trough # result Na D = 2.0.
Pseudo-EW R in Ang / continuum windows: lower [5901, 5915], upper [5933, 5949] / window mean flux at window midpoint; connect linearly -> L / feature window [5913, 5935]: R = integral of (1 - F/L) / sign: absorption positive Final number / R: -1.0 Ang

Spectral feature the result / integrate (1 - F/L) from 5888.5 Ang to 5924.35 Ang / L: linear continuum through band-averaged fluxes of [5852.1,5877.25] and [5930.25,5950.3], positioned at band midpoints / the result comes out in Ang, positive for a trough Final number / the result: 1.6 Ang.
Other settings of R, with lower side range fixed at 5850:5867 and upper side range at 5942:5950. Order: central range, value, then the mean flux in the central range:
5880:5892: -0.7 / 3.04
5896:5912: -2.1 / 3.2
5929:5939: -1.6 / 3.2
